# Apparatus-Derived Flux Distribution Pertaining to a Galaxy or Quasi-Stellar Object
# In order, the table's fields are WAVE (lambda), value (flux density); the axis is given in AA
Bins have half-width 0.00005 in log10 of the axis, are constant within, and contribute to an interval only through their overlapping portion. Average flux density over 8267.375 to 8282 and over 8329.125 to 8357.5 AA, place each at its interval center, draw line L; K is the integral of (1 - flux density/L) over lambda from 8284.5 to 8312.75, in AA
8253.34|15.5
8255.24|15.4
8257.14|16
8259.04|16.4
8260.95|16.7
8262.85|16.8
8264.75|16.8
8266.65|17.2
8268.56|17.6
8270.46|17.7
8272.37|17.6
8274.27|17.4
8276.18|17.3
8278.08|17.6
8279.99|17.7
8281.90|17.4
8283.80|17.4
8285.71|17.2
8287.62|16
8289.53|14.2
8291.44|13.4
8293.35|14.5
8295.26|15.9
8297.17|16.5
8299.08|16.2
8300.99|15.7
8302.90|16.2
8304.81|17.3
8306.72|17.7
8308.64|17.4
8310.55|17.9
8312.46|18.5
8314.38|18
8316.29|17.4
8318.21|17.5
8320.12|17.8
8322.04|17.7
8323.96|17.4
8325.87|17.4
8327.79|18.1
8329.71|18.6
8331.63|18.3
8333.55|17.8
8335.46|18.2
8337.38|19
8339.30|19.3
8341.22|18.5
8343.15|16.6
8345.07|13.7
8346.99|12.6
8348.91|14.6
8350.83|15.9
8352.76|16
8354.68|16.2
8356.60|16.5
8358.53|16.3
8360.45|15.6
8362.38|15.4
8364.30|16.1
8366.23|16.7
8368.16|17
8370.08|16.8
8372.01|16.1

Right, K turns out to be 1.62 AA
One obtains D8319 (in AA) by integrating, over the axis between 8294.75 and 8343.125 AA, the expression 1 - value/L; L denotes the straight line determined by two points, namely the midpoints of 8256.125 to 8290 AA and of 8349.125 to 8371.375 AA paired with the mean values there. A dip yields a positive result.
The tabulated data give -3.1 AA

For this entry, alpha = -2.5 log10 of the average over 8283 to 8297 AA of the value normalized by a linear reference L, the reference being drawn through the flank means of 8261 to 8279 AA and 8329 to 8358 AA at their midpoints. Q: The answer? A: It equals 0.108 mag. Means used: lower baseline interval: 17.3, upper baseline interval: 16.8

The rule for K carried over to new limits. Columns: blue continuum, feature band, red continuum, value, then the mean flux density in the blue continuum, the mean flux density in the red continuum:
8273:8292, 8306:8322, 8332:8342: 0.0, 16.6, 18.6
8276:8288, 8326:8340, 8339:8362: -1.9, 17.3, 15.9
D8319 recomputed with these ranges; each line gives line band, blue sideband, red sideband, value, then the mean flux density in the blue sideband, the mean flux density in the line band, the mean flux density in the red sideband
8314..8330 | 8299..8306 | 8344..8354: -2.1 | 16.4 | 17.7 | 14.6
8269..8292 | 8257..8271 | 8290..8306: -0.7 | 16.9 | 16.8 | 15.7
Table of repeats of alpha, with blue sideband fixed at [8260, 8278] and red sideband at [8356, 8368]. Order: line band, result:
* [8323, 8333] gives -0.09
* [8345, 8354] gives 0.11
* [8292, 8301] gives 0.08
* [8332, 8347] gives -0.06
